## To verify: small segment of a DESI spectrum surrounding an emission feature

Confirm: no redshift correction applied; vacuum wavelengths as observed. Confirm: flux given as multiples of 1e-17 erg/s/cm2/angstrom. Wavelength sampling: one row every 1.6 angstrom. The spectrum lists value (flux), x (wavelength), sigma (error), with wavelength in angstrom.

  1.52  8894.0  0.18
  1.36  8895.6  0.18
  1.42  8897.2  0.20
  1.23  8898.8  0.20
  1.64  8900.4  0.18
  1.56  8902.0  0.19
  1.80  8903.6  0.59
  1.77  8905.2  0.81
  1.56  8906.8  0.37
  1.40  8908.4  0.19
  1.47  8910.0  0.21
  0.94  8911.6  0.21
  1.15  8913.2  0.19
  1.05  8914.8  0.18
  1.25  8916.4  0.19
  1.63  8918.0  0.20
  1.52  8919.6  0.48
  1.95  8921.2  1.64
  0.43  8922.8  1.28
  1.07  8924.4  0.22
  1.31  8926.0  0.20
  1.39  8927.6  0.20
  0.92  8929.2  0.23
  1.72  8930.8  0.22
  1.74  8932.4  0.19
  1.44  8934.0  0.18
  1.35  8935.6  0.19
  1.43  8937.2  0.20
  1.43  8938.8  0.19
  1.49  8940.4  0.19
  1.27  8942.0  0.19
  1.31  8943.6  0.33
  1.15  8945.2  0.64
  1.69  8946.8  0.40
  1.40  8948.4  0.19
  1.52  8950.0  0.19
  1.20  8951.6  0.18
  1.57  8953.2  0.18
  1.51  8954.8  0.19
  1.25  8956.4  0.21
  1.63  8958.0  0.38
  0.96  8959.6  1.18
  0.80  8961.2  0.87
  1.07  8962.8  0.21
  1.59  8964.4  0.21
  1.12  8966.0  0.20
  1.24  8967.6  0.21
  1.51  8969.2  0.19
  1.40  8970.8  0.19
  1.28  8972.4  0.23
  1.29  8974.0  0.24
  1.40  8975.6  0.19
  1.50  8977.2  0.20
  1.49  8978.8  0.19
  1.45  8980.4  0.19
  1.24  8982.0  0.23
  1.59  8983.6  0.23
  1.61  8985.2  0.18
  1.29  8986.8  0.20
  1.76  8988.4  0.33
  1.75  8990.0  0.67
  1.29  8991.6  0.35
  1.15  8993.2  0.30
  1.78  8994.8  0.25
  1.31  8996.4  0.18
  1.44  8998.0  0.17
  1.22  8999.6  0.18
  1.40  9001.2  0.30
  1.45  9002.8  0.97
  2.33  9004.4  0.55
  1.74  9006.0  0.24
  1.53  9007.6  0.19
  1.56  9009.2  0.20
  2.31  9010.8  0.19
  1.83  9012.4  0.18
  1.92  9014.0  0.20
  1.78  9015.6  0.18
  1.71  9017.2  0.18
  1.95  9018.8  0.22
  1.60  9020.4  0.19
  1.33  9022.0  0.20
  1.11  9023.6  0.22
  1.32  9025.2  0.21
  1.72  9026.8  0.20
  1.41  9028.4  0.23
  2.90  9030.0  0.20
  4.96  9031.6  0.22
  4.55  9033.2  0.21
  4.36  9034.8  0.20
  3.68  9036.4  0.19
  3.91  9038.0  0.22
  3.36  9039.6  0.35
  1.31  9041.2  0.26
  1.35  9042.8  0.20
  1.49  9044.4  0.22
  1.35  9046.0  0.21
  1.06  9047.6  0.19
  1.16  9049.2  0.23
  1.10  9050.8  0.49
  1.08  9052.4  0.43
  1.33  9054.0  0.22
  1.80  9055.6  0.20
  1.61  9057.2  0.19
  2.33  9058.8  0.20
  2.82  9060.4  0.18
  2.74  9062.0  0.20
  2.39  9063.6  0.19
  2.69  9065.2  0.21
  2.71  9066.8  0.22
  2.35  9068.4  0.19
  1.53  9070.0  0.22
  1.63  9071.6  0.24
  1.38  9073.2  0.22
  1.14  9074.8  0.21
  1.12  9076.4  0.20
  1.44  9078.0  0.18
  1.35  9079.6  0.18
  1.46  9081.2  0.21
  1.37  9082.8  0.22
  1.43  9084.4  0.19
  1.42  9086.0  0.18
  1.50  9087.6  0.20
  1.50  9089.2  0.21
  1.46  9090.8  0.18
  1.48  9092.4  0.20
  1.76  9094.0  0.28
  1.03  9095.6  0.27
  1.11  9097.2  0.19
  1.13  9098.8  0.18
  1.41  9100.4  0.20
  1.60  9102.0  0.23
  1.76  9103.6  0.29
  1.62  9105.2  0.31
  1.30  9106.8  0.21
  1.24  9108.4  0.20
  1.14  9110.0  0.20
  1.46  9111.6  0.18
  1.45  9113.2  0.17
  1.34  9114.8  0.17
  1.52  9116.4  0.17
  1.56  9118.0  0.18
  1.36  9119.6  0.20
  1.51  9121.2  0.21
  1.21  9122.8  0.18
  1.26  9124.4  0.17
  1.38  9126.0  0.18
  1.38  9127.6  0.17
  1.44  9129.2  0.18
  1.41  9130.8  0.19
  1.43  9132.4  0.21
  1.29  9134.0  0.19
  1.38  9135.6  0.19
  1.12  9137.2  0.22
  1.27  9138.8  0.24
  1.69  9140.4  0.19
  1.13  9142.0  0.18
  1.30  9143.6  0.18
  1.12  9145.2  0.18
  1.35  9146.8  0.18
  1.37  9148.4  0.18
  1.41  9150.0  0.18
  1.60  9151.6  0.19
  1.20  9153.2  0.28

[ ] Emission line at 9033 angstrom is Halpha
